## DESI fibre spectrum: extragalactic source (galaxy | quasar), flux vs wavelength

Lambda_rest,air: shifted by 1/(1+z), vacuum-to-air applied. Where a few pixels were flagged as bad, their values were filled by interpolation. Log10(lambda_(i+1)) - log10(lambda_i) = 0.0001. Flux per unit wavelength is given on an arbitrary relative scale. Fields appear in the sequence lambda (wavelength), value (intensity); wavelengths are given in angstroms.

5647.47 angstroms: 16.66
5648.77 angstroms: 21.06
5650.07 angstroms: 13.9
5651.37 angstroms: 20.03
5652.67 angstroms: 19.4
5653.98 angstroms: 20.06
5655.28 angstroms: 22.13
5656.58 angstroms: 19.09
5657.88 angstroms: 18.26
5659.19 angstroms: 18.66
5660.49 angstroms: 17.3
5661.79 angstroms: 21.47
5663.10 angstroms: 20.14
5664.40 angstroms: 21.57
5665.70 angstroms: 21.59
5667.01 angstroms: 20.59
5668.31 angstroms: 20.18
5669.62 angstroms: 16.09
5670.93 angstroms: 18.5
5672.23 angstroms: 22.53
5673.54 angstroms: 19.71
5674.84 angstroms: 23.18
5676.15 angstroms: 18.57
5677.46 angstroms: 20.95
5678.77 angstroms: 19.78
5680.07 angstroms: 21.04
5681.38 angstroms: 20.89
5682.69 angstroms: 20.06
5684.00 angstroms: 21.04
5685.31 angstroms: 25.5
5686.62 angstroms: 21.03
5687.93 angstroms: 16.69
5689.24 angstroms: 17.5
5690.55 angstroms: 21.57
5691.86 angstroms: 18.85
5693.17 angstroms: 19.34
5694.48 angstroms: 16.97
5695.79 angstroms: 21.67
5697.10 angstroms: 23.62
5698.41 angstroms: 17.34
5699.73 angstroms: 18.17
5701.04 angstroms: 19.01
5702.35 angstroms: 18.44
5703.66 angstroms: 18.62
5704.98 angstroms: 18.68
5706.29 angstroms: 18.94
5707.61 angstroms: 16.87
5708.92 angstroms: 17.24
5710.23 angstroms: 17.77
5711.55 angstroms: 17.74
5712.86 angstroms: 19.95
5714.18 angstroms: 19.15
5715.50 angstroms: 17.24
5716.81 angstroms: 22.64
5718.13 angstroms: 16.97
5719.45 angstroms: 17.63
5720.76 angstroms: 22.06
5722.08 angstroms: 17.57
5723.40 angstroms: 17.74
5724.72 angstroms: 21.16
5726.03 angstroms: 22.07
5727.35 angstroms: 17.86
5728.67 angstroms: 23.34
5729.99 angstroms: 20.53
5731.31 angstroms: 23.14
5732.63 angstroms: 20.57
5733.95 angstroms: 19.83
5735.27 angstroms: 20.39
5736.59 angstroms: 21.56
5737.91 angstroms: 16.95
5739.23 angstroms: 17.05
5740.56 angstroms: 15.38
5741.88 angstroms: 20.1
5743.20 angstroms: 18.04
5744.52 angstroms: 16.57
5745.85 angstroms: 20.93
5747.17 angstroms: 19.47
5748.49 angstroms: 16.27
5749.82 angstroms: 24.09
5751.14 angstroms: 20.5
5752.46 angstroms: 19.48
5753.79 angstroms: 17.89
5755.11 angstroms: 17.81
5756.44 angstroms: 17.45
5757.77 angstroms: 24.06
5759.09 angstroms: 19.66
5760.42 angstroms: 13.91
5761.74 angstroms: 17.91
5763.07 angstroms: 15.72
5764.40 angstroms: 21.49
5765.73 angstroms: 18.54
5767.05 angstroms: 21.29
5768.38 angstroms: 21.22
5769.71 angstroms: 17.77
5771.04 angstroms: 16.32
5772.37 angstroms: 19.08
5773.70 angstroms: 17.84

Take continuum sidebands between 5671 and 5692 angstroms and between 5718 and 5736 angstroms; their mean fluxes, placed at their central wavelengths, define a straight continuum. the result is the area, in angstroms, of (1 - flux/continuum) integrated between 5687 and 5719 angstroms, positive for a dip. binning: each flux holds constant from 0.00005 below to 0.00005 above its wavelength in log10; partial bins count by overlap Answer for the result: 2.5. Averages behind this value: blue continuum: 20.5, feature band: 18.8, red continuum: 20.2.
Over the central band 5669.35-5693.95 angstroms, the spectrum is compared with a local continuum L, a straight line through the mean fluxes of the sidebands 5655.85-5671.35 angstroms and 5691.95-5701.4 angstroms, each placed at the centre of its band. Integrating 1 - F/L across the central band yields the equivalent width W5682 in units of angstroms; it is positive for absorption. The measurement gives -0.9 angstroms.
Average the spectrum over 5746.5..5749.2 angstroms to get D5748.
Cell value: 18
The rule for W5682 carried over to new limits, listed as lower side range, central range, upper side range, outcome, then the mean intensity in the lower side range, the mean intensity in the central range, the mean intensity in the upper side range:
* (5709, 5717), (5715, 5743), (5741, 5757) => -1.09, 18.7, 19.6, 19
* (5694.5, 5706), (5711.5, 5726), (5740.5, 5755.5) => -0.05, 19.3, 19.3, 19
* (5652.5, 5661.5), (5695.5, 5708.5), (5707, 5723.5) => -0.21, 19.3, 19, 18.5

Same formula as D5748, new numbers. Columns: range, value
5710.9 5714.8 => 19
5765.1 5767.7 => 20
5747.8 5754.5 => 19.6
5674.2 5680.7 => 20.7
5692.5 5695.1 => 18.2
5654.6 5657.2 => 20.7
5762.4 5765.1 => 18.5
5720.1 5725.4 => 19.7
